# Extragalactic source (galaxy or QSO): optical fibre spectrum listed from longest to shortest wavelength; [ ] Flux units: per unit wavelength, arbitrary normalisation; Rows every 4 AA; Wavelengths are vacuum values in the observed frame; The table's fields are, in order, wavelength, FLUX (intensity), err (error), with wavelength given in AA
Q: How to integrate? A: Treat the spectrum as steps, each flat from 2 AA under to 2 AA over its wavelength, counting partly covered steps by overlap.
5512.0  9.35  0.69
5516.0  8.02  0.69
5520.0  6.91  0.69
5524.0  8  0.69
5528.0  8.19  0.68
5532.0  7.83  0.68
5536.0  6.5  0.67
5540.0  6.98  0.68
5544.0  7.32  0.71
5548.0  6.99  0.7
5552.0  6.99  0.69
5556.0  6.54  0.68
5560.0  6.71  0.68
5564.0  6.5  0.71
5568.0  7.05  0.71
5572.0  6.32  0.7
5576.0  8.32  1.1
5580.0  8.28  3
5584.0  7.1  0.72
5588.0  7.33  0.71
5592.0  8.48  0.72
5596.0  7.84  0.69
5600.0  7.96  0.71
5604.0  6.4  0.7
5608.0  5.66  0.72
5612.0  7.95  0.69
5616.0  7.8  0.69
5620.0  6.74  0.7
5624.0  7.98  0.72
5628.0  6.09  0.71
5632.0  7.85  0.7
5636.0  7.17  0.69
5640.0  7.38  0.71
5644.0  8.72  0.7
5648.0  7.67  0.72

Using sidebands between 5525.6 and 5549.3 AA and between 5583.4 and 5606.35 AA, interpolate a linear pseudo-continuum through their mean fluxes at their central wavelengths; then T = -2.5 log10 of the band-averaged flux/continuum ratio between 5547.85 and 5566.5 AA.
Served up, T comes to 0.10 mag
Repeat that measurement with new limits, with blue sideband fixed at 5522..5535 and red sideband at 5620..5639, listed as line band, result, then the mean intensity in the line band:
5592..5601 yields -0.08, 8.02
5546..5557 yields 0.13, 6.87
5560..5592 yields 0.04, 7.31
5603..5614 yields 0.10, 6.69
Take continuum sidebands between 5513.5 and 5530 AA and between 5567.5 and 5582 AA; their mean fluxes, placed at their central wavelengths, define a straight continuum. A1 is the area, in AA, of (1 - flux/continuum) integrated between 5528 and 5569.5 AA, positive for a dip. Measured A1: 3.69 AA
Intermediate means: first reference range 7.83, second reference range 7.54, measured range 7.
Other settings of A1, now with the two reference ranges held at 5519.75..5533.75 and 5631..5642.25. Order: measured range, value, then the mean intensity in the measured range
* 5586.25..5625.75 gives 0.8 AA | 7.41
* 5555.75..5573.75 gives 2.5 AA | 6.64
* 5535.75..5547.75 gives 1.2 AA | 7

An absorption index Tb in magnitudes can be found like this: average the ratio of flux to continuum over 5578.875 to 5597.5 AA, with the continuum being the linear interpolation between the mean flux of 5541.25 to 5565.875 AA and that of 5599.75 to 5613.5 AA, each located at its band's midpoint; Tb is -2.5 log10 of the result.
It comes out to -0.14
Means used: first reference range 6.85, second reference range 6.83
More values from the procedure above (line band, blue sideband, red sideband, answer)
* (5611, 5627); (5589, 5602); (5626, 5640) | -0.01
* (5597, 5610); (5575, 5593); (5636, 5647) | 0.16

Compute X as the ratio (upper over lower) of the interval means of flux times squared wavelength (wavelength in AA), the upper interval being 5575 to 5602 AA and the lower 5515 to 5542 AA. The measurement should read 1.08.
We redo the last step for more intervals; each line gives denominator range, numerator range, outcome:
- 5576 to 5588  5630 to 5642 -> 0.98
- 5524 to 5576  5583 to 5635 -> 1.06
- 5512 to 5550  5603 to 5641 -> 0.98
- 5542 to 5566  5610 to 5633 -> 1.11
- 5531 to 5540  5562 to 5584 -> 1.05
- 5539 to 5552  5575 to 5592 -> 1.12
